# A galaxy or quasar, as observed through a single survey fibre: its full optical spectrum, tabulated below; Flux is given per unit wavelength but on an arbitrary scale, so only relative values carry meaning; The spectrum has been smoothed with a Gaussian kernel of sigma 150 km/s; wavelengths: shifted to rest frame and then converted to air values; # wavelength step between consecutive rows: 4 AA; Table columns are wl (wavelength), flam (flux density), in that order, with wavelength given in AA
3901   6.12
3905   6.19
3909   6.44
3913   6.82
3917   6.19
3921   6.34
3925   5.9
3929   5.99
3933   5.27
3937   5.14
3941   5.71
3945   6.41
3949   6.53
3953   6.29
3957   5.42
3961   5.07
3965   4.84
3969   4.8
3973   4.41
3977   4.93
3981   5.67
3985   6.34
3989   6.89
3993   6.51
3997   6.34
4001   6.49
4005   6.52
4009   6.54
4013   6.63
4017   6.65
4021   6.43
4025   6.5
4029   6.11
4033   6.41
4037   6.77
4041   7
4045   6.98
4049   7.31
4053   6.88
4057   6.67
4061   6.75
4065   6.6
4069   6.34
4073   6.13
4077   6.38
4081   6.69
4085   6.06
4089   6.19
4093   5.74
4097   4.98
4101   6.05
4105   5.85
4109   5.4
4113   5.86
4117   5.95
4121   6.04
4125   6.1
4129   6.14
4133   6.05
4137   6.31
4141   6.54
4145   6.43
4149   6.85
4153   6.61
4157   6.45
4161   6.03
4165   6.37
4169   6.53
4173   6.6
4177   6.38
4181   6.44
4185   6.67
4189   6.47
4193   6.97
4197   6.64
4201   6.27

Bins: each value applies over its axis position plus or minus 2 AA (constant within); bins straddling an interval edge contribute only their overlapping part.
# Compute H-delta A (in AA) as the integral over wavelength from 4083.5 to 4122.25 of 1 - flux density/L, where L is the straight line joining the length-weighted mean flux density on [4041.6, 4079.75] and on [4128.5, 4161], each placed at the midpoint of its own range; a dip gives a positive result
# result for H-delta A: 4.39 AA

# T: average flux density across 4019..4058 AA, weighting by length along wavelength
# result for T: 6.71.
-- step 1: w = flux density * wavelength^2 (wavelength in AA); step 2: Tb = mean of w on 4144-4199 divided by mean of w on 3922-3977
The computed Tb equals 1.3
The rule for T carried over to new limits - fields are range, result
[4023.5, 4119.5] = 6.31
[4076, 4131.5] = 5.95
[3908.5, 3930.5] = 6.28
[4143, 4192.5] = 6.5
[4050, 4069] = 6.72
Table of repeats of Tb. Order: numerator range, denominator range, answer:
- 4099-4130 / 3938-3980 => 1.18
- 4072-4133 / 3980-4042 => 0.96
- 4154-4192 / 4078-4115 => 1.14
